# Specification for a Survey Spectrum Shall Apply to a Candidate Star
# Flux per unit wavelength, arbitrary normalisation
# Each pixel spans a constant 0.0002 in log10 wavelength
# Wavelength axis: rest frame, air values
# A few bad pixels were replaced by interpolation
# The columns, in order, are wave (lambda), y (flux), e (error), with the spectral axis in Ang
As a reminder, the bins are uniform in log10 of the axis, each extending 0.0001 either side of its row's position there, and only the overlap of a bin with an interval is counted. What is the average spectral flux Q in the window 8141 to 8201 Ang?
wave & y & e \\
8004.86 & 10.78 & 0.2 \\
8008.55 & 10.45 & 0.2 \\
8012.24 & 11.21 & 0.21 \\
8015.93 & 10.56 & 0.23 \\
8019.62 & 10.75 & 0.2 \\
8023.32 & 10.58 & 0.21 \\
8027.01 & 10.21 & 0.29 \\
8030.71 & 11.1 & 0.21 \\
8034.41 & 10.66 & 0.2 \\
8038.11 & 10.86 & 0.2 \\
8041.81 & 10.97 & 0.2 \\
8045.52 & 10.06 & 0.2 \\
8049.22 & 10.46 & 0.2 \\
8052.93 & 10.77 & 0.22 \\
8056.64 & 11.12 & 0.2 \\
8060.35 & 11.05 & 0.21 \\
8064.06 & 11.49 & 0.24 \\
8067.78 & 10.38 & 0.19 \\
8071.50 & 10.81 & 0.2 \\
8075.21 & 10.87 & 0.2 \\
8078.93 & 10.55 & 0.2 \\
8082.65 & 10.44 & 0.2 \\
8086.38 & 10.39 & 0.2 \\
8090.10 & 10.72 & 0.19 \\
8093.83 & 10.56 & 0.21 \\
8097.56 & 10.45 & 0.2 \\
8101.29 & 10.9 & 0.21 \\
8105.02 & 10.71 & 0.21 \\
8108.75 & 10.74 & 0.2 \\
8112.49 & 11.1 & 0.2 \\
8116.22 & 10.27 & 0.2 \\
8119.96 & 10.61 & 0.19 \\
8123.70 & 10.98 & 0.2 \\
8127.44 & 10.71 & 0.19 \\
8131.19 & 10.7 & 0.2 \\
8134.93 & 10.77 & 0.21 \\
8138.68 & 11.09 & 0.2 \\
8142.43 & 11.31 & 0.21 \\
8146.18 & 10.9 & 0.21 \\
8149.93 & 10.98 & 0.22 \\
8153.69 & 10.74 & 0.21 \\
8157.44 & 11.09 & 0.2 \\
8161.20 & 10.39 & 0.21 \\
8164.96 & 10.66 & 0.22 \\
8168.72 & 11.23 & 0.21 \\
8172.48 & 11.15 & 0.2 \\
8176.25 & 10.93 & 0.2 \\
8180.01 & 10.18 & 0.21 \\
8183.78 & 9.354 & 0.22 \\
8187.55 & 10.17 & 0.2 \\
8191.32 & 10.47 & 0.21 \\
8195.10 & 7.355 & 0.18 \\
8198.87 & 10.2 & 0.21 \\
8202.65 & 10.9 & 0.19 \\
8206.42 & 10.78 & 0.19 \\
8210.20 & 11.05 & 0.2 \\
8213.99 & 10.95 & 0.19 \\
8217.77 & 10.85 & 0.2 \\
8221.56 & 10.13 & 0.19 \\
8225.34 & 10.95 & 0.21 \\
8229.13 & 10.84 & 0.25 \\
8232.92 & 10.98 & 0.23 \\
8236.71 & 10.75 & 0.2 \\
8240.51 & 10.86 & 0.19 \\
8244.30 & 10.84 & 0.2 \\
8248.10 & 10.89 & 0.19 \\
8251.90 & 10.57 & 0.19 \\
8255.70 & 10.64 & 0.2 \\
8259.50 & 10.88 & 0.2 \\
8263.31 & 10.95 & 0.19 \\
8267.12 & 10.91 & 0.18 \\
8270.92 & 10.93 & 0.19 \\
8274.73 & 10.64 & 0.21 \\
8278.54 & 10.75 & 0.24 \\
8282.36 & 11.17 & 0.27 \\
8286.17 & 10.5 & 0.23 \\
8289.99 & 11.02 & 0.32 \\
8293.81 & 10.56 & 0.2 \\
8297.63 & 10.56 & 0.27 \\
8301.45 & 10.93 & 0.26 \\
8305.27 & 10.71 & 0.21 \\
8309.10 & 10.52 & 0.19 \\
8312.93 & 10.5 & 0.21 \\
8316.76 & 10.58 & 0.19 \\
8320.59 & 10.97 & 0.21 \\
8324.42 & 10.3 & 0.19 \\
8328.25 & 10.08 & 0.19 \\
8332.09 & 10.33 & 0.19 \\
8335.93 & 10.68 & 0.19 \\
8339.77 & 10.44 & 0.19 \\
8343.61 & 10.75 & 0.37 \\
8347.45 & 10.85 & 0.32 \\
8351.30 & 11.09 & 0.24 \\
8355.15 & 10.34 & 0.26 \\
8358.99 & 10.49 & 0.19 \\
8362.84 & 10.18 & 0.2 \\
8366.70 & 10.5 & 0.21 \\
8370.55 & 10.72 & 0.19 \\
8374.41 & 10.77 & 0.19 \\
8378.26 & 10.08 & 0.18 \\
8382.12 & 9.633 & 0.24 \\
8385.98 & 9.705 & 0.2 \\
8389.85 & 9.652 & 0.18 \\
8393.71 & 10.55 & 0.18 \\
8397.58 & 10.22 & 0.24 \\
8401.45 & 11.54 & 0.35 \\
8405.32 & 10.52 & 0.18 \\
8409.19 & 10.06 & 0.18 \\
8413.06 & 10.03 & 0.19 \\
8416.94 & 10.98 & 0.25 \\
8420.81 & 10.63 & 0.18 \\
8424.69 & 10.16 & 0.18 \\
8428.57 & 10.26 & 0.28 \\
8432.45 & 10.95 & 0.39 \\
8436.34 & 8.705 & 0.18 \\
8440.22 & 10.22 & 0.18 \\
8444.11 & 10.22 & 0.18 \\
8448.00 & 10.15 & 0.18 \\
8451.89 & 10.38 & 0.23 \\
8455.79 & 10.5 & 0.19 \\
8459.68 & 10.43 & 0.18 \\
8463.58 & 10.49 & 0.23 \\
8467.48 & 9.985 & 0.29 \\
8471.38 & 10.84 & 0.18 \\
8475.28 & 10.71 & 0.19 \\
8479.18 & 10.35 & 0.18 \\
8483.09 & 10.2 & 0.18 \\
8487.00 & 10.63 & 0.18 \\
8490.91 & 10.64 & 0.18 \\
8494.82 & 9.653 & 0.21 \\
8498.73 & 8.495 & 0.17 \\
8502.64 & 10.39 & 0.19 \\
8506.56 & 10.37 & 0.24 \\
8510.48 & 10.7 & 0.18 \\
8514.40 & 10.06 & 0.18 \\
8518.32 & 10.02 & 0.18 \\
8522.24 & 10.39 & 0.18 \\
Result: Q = 10.4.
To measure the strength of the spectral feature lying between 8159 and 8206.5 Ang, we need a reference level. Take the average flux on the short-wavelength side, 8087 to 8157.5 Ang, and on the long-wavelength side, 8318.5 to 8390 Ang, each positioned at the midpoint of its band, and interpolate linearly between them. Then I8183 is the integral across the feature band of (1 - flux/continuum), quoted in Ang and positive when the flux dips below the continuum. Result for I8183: 1.9 Ang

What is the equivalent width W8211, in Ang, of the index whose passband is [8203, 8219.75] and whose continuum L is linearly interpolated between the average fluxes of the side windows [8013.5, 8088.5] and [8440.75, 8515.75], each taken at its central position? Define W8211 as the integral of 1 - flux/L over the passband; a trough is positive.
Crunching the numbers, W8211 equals -0.6 Ang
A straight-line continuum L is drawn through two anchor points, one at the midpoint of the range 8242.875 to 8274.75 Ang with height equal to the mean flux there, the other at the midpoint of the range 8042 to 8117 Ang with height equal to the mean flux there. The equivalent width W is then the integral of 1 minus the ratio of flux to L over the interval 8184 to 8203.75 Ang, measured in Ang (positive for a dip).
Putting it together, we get 1.9 Ang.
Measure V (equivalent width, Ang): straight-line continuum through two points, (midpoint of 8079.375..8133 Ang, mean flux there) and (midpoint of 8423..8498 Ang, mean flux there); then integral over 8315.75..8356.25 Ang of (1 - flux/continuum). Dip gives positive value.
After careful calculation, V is -0.7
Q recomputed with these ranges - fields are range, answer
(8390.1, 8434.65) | 10.5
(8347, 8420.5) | 10.4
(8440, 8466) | 10.3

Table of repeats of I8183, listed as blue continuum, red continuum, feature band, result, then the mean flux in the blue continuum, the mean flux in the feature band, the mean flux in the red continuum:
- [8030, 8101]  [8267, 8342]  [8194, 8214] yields 0.8 Ang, 10.7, 10.2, 10.6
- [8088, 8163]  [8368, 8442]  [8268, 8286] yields -0.6 Ang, 10.8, 10.8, 10.3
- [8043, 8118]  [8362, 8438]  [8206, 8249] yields -1.3 Ang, 10.7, 10.8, 10.3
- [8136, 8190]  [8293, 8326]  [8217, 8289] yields -0.9 Ang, 10.7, 10.8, 10.6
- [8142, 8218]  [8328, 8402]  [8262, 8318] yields -1.5 Ang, 10.5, 10.7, 10.4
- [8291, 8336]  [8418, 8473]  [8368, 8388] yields 0.5 Ang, 10.6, 10.2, 10.3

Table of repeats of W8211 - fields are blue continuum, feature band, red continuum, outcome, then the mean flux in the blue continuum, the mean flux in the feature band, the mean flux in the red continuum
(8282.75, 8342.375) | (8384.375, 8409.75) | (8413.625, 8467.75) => 0.13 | 10.6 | 10.3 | 10.3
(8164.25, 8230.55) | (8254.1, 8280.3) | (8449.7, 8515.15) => -1.03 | 10.4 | 10.8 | 10.3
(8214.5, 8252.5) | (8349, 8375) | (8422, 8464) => -0.35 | 10.8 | 10.6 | 10.2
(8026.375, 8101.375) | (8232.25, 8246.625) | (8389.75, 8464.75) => -0.43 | 10.7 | 10.8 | 10.3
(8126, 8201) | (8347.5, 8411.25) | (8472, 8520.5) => -0.47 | 10.5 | 10.4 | 10.2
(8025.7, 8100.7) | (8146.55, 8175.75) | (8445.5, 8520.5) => -0.81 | 10.7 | 10.9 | 10.3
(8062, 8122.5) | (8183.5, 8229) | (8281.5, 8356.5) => 1.48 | 10.7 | 10.3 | 10.6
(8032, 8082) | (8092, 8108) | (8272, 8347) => 0.13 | 10.8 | 10.7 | 10.6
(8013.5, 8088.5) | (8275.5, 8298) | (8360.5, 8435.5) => -0.65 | 10.7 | 10.8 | 10.4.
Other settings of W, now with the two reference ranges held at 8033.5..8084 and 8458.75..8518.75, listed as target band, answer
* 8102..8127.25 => -0.1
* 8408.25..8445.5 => 0.4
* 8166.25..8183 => -0.2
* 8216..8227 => -0.1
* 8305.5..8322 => -0.3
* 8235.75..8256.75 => -0.5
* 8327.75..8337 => 0.0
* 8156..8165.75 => -0.1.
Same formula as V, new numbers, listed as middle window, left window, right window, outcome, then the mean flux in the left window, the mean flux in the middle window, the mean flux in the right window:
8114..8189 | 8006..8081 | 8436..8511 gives -0.71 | 10.7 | 10.7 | 10.2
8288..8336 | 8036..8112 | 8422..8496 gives -0.61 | 10.7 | 10.6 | 10.3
